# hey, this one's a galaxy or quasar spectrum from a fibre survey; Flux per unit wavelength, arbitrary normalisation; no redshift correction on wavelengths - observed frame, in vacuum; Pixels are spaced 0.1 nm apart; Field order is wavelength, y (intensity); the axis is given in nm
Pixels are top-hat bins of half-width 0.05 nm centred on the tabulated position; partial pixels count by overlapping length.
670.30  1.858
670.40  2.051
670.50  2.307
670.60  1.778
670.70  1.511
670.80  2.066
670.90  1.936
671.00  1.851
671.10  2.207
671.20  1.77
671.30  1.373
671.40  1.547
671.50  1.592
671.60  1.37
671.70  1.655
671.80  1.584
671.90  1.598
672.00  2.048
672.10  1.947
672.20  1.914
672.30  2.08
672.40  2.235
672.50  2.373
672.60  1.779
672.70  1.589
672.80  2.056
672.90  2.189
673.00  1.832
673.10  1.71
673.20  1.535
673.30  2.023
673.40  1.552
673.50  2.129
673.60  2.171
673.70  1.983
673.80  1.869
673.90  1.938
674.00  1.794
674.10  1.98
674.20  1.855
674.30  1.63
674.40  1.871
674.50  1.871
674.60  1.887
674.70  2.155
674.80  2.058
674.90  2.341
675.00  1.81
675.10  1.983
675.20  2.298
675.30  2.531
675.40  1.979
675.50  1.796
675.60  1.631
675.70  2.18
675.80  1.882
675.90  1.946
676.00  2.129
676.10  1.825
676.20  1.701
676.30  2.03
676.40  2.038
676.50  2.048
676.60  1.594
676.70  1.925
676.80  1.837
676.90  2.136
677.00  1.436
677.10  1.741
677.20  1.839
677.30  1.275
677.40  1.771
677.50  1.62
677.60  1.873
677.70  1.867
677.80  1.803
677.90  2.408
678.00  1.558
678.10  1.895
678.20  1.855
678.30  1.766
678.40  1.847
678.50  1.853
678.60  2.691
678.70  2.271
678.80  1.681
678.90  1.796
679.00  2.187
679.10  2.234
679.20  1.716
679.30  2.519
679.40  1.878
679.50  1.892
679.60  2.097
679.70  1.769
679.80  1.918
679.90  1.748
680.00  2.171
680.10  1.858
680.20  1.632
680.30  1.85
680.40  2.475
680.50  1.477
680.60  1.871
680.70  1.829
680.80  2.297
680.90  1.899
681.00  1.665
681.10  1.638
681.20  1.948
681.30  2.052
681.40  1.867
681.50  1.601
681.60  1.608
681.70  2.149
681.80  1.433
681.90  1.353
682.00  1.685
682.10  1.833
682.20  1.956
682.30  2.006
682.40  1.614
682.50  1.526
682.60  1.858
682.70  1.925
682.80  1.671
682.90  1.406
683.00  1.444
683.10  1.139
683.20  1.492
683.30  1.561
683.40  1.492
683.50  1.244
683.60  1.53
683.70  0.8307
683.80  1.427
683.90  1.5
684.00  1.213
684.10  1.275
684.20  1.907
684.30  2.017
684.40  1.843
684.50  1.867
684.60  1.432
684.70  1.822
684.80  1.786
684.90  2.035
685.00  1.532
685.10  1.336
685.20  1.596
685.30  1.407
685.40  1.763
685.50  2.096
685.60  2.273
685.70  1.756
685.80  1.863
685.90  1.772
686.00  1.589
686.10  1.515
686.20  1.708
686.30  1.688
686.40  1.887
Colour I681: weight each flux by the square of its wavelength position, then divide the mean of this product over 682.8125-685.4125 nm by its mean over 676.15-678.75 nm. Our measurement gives 0.84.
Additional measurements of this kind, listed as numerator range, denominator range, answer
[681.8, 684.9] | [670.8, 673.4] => 0.90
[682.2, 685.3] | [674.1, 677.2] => 0.84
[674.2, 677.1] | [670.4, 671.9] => 1.12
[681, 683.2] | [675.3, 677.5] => 0.93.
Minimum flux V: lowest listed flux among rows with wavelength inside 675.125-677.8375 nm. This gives 1.275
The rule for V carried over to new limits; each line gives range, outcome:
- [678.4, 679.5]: 1.681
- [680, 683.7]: 0.8307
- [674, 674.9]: 1.63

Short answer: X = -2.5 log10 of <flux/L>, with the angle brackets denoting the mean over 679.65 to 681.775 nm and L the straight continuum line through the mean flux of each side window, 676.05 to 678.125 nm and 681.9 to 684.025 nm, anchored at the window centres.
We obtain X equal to -0.136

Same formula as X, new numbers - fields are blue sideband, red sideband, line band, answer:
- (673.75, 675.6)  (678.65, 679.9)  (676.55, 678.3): 0.110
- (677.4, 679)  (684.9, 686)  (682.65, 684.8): 0.167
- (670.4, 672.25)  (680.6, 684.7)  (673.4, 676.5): -0.132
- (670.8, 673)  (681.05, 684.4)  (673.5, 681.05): -0.117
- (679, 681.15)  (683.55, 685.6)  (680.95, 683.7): 0.090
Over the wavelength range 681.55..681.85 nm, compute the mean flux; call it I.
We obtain 1.73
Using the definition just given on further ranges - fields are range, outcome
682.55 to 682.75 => 1.89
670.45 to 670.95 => 1.92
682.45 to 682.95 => 1.68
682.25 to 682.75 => 1.79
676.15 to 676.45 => 1.92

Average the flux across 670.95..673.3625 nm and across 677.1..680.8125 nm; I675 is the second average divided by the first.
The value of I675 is 1.0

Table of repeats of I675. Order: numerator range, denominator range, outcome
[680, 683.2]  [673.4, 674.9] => 0.91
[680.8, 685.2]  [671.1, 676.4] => 0.87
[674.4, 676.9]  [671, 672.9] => 1.08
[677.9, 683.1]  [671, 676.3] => 0.98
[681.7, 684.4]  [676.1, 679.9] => 0.83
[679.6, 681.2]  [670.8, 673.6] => 1.02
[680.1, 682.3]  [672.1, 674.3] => 0.95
